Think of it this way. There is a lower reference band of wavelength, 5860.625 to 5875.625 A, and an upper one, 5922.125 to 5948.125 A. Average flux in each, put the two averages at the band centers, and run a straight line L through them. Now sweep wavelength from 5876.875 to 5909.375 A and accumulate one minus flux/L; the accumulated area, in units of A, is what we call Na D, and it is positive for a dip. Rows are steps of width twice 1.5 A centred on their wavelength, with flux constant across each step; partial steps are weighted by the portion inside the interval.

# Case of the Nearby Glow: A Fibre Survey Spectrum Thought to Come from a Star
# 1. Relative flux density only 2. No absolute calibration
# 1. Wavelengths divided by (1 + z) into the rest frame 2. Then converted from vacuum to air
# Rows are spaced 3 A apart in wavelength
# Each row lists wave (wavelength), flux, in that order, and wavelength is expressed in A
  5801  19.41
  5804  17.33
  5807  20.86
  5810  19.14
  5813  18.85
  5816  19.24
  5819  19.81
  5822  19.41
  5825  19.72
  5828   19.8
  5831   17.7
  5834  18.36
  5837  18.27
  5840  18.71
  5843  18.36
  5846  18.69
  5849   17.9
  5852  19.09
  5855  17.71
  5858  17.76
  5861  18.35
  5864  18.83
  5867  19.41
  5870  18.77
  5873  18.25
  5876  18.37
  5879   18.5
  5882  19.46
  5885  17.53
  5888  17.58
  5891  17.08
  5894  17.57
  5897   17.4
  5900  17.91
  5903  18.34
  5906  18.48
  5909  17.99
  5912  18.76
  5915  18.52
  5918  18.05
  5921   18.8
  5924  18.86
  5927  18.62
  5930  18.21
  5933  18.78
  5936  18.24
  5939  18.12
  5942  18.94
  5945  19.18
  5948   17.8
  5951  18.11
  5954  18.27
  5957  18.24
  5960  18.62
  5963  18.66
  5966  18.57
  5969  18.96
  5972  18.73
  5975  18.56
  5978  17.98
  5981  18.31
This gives 1.2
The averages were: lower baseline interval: 18.7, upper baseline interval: 18.6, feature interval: 18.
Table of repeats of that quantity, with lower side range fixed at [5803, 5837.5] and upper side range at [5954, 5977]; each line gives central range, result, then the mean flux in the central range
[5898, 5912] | 0.4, 18.2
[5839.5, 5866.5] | 0.8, 18.4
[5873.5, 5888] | 0.4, 18.4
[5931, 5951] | 0.2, 18.5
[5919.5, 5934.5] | 0.1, 18.7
